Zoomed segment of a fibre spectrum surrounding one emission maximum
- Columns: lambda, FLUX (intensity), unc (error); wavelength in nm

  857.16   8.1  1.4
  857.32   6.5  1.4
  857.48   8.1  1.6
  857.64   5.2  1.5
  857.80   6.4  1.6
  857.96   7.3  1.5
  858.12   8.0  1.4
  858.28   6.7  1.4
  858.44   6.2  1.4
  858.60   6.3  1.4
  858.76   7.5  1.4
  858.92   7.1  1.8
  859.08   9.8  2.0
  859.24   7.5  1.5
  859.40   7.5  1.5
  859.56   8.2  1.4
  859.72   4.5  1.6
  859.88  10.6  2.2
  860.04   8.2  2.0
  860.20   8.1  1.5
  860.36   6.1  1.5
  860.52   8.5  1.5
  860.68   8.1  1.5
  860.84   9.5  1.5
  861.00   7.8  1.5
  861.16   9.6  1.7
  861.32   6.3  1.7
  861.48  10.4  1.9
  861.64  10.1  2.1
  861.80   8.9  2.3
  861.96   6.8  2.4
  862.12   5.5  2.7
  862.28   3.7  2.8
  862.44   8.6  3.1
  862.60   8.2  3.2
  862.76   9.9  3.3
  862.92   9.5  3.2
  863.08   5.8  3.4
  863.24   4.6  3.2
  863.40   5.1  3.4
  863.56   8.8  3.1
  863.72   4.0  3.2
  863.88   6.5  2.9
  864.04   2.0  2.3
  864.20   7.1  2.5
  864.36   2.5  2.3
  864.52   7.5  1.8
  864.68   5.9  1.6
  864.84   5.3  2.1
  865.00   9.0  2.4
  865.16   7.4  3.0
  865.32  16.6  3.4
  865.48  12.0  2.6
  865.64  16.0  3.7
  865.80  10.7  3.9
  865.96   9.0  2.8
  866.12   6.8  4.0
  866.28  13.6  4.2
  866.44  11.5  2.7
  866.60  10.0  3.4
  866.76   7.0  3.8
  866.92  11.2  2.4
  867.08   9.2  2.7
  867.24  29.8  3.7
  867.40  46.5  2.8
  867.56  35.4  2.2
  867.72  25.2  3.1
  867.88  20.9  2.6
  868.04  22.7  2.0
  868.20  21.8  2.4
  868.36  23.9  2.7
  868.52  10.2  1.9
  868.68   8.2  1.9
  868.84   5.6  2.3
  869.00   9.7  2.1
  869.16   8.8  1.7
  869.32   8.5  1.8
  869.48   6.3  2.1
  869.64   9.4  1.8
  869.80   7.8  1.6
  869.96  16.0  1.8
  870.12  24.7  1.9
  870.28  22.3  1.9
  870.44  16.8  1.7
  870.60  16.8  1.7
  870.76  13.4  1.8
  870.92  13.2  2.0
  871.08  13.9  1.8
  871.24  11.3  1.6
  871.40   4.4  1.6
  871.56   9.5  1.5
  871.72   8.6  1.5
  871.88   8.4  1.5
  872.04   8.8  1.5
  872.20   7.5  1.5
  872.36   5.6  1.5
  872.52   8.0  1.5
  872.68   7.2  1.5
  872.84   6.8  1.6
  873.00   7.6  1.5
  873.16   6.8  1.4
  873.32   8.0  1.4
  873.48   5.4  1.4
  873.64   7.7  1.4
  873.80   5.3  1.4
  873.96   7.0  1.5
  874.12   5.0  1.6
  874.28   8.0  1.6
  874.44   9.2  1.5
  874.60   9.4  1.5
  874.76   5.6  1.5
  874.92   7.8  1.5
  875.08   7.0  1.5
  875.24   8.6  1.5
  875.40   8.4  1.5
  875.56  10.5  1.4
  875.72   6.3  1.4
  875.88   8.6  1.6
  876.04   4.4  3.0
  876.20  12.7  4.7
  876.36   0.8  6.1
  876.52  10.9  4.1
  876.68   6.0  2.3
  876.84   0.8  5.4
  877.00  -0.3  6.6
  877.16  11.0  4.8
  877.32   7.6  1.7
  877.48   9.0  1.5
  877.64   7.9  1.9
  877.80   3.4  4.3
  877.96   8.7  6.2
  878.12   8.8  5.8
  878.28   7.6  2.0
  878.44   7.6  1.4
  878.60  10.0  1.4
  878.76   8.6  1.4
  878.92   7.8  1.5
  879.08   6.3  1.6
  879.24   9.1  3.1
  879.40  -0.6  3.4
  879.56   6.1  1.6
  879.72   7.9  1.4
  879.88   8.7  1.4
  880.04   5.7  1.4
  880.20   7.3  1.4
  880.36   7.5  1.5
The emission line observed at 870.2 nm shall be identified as [N II] 6583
